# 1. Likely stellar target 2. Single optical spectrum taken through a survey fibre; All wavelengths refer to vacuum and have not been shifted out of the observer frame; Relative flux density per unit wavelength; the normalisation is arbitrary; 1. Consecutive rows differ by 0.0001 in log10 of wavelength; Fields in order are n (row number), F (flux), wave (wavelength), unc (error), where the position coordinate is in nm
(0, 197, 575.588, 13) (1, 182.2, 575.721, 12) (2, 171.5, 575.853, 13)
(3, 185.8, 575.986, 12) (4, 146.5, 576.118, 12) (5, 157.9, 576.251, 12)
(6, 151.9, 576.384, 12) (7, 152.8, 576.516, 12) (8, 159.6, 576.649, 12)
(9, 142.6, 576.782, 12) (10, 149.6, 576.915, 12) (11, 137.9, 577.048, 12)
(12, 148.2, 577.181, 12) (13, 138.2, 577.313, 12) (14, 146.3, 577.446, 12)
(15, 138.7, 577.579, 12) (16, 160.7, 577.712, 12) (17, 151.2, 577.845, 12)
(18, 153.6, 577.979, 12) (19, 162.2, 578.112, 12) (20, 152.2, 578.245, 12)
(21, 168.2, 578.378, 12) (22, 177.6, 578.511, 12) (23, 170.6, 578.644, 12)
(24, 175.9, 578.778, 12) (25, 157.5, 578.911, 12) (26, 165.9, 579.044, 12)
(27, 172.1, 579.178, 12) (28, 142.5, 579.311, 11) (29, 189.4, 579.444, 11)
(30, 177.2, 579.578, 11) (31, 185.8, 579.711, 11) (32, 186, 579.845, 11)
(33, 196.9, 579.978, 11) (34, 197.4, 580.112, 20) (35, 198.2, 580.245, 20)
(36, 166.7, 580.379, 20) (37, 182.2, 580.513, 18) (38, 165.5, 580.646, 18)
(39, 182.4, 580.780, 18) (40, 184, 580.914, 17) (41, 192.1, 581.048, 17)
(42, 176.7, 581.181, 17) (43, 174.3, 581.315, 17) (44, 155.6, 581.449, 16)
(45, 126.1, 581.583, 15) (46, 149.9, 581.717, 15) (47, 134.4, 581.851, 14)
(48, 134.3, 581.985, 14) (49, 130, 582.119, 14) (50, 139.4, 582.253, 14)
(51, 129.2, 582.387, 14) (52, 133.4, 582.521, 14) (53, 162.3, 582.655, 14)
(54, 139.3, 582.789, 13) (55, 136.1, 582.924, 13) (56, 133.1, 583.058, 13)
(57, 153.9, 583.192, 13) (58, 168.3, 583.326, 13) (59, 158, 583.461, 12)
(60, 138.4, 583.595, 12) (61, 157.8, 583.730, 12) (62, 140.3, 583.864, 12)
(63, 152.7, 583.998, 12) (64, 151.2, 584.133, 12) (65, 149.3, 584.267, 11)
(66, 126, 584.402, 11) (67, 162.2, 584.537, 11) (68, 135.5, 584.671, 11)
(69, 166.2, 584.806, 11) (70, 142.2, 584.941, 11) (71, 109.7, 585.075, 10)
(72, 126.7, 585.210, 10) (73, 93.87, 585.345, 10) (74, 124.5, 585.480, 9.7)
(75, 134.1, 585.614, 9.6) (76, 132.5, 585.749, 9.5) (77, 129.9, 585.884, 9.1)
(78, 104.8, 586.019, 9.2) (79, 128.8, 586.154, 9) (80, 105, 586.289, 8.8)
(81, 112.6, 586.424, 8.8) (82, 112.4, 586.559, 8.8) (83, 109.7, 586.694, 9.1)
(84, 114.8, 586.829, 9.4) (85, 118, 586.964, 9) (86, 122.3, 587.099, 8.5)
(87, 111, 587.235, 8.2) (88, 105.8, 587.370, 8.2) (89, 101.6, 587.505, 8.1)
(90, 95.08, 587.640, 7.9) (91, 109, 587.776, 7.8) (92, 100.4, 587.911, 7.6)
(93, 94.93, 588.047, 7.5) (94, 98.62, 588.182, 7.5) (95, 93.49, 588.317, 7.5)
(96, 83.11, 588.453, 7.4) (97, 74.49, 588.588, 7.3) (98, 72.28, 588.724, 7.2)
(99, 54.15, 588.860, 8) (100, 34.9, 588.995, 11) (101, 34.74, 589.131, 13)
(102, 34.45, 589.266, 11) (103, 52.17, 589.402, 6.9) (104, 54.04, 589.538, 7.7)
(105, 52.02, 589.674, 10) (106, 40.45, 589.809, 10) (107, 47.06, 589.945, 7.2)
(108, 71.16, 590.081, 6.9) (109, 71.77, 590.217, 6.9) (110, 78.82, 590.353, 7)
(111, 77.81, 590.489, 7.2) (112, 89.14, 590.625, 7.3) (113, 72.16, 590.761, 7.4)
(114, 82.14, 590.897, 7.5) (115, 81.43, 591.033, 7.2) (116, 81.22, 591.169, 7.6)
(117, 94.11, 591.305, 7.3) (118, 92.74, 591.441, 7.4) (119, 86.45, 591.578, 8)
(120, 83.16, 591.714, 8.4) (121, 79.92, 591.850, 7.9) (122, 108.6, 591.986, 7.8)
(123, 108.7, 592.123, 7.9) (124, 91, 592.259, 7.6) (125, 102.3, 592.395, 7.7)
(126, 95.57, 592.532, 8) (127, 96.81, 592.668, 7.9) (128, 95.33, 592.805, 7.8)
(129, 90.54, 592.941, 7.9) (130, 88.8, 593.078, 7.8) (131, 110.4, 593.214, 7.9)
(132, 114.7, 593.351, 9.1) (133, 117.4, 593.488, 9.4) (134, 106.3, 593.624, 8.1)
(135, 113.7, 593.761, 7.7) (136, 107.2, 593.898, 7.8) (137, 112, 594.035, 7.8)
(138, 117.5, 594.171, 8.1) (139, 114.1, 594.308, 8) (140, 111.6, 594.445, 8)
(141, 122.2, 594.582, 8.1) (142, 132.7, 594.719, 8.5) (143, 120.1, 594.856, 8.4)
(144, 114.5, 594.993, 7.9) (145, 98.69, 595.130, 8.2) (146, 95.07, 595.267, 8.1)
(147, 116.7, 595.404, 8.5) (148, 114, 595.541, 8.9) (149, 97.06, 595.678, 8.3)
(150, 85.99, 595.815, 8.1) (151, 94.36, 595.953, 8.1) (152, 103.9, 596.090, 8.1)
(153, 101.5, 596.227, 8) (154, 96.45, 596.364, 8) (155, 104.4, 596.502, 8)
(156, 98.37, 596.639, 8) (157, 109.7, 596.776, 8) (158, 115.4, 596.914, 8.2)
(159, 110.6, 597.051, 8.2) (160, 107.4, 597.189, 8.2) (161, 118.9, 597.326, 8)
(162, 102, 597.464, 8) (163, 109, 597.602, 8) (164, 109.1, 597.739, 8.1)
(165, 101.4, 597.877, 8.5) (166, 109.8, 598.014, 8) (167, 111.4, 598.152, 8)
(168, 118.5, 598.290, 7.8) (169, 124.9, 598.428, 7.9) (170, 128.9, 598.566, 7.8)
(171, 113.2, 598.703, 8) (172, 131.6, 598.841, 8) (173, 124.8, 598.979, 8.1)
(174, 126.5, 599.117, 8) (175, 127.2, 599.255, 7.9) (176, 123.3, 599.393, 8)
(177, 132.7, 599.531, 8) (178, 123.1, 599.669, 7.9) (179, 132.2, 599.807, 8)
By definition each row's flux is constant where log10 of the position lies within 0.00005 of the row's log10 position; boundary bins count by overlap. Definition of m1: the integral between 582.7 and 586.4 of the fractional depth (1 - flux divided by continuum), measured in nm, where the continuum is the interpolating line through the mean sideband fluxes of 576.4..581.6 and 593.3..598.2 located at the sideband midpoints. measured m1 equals 0.259 nm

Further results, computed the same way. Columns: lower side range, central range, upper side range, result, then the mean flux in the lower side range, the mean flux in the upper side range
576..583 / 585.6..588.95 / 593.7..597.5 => 0.78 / 160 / 108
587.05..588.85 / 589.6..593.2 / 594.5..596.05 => 0.65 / 95.4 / 108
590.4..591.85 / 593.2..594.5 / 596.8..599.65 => -0.21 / 83.8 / 117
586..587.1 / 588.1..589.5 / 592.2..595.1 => 0.61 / 114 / 108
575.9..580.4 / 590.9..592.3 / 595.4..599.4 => 0.40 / 164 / 111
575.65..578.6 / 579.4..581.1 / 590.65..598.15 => -0.44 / 156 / 103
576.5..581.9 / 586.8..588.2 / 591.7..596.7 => 0.27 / 165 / 105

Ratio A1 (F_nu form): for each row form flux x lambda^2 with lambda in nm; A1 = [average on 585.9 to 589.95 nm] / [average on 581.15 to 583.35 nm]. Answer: 0.6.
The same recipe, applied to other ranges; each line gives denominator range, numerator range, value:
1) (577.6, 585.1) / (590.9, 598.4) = 0.69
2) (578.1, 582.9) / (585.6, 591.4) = 0.54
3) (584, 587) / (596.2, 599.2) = 0.92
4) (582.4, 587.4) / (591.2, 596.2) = 0.81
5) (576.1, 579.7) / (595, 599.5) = 0.75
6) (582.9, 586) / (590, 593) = 0.64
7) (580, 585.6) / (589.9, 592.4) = 0.57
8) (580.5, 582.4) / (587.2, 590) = 0.48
